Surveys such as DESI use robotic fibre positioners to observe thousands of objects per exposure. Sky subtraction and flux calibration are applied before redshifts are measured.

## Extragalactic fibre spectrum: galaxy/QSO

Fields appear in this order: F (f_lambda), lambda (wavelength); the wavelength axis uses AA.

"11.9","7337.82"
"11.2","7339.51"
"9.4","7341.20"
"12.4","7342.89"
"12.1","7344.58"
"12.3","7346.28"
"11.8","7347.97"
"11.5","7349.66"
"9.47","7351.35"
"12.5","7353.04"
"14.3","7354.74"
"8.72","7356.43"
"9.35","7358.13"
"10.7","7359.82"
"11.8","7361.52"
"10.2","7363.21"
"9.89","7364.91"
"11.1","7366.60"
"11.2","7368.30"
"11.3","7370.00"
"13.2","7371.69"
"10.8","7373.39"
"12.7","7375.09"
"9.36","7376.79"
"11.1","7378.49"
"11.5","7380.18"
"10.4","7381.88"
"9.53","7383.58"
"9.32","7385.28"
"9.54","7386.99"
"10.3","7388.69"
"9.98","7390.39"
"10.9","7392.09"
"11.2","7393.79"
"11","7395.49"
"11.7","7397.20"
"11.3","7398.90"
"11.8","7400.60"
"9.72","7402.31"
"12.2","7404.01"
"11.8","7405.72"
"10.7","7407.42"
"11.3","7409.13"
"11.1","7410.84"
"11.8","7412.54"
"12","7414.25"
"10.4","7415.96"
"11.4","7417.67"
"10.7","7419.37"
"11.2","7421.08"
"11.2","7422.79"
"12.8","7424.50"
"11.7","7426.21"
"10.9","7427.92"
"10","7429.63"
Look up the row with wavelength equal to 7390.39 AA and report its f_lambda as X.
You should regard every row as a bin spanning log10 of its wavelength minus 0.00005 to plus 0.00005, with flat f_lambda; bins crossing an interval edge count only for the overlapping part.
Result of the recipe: 9.98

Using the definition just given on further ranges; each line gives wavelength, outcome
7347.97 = 11.8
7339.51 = 11.2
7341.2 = 9.4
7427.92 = 10.9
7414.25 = 12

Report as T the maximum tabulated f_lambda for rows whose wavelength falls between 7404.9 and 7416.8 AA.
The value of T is 12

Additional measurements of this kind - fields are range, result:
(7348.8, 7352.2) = 11.5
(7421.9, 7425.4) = 12.8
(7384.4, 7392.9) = 10.9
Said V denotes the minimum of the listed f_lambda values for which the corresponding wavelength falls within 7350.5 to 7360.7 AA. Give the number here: 8.72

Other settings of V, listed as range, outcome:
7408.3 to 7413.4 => 11.1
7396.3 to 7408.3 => 9.72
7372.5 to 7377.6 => 9.36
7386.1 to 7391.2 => 9.54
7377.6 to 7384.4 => 9.53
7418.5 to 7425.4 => 10.7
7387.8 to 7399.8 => 9.98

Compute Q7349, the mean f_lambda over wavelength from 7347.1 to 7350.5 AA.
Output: 11.7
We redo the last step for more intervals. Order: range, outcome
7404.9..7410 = 11.3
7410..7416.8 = 11.3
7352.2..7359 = 11.2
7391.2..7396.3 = 11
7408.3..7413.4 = 11.4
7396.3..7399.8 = 11.5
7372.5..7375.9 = 11.7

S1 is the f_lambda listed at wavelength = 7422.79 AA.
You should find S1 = 11.2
